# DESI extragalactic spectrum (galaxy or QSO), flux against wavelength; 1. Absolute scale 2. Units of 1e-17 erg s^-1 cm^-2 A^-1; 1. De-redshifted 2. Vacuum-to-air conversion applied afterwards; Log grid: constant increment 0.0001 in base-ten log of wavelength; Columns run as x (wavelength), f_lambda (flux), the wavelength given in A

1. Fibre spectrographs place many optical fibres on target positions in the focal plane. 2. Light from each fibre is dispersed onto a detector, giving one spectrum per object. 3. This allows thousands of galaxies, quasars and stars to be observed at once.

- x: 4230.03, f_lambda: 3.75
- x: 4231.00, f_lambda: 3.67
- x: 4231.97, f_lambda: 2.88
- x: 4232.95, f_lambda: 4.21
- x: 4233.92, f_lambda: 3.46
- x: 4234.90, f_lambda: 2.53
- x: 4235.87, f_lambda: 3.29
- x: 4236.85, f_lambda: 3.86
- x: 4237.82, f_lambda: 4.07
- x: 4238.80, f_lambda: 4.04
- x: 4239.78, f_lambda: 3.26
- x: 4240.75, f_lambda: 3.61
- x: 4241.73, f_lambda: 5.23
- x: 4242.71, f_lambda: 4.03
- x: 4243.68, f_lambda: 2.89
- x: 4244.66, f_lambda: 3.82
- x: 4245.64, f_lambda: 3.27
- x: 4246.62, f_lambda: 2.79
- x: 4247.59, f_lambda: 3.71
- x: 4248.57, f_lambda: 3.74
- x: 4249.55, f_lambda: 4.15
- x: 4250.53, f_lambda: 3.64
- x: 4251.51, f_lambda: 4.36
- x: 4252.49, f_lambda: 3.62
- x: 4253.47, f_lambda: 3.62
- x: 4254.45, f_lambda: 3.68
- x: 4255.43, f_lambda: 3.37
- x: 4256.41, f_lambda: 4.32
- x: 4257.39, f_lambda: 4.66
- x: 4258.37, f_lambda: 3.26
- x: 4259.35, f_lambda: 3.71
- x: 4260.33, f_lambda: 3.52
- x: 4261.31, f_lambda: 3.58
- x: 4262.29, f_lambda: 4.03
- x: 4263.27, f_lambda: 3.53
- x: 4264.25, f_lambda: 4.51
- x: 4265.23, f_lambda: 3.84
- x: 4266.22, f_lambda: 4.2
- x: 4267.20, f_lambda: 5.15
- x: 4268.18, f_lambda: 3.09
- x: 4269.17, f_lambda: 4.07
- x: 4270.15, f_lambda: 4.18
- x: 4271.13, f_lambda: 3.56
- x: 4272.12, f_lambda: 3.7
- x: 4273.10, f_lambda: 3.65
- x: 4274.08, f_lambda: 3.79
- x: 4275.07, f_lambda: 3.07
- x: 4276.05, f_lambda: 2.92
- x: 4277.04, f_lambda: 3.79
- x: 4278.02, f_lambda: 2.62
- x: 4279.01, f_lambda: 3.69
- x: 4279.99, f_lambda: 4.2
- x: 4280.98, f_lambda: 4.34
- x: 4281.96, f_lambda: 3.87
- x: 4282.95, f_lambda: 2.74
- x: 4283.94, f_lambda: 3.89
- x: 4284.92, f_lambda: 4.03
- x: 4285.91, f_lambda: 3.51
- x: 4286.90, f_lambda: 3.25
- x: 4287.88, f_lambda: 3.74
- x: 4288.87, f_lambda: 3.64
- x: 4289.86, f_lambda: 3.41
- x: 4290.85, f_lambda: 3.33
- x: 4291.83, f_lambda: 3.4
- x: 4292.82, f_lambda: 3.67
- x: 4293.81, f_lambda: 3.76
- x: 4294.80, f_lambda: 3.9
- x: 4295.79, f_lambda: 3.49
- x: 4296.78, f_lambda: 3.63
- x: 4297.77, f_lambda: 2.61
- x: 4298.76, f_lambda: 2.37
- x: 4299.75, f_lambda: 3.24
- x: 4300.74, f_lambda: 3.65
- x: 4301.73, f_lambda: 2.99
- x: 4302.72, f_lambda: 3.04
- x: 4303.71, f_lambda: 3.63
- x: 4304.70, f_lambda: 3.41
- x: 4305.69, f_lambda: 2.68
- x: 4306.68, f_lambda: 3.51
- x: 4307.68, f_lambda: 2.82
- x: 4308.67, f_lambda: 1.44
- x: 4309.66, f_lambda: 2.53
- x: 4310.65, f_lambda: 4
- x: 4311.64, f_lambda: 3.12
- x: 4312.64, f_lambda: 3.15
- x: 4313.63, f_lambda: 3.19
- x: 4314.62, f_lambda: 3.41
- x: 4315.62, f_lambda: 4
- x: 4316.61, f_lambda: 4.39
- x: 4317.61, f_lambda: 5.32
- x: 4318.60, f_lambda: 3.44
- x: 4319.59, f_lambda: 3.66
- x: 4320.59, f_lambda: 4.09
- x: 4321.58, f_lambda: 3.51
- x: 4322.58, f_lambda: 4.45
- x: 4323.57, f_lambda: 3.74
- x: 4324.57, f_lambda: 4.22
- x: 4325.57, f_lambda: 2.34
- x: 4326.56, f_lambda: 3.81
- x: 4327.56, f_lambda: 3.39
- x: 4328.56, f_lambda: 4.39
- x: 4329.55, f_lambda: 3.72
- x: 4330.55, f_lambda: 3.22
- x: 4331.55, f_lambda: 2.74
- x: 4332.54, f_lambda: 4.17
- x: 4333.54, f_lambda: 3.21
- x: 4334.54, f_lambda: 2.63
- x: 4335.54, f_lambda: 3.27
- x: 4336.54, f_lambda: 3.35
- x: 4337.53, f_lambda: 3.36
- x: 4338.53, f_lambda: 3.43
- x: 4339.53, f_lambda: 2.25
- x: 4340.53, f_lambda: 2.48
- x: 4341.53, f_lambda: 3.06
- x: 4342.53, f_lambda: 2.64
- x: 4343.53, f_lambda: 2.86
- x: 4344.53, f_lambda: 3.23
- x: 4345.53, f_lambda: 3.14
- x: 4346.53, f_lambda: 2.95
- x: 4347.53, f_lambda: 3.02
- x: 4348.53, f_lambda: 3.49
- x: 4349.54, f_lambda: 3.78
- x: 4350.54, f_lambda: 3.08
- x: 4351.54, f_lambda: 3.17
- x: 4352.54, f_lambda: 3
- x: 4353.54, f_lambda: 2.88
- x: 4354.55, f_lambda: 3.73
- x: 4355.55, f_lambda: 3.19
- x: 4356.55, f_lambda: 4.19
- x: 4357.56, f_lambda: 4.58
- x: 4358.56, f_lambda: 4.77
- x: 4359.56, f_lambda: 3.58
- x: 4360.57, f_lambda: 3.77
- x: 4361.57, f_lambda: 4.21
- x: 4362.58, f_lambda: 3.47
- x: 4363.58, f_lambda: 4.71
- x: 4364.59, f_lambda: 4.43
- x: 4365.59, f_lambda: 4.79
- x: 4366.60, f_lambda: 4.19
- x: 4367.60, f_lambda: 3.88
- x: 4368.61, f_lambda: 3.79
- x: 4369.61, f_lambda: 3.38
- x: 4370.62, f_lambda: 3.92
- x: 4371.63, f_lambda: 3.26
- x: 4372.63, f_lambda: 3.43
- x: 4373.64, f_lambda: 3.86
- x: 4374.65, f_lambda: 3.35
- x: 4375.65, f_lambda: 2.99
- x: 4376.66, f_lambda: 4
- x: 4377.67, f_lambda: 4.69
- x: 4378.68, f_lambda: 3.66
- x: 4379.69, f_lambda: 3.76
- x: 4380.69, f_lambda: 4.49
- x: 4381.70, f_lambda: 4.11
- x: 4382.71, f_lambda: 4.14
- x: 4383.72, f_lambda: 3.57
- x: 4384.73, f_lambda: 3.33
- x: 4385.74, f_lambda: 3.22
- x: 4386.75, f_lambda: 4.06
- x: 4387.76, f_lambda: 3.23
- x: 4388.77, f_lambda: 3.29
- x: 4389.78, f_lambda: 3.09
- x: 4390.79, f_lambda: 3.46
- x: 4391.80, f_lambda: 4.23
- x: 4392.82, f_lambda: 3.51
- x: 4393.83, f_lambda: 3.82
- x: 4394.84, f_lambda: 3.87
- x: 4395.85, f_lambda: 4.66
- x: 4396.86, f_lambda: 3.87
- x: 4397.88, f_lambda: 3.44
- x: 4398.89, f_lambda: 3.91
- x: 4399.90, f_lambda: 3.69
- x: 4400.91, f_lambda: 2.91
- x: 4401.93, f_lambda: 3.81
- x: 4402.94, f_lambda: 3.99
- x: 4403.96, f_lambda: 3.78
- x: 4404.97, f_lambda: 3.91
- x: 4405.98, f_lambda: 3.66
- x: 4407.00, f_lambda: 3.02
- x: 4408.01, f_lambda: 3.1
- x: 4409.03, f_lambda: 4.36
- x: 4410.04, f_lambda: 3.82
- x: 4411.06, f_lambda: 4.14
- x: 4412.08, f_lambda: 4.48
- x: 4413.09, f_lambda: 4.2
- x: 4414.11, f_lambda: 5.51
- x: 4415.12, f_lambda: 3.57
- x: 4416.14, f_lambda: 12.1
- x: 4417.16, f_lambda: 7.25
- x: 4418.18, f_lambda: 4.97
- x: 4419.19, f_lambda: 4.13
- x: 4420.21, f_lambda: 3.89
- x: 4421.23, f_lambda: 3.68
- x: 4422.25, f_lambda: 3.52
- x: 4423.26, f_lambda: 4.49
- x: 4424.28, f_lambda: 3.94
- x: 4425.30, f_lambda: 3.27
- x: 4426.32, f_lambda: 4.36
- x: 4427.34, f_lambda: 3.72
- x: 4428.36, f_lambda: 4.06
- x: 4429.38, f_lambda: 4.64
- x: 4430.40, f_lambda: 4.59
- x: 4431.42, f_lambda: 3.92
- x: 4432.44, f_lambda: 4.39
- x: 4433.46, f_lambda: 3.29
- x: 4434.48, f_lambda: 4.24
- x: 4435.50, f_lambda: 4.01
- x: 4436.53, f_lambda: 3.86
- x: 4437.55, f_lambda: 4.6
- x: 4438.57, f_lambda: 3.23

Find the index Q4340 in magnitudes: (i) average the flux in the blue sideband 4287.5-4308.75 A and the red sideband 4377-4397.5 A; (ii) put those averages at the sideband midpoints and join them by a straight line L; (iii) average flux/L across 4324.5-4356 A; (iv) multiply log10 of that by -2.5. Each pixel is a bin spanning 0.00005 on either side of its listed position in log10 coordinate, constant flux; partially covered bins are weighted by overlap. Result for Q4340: 0.10 mag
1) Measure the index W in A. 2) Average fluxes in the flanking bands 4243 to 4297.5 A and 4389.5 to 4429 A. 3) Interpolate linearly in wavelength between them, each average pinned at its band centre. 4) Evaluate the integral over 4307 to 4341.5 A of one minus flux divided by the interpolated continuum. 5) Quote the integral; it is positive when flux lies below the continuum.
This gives 4.2 A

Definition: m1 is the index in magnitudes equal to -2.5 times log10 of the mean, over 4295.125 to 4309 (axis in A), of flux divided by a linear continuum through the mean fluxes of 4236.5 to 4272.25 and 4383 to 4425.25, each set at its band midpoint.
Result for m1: 0.27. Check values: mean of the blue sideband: 3.83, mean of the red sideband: 4.1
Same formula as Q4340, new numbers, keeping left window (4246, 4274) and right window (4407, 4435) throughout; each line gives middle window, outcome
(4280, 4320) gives 0.161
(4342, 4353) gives 0.317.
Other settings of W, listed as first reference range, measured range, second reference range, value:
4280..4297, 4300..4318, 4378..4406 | 1.6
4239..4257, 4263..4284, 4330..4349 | -1.1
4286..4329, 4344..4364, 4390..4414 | 0.3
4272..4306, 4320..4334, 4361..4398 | -0.2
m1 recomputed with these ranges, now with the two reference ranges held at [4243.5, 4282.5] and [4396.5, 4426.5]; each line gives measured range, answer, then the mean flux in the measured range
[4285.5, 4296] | 0.08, 3.56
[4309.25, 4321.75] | 0.07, 3.69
